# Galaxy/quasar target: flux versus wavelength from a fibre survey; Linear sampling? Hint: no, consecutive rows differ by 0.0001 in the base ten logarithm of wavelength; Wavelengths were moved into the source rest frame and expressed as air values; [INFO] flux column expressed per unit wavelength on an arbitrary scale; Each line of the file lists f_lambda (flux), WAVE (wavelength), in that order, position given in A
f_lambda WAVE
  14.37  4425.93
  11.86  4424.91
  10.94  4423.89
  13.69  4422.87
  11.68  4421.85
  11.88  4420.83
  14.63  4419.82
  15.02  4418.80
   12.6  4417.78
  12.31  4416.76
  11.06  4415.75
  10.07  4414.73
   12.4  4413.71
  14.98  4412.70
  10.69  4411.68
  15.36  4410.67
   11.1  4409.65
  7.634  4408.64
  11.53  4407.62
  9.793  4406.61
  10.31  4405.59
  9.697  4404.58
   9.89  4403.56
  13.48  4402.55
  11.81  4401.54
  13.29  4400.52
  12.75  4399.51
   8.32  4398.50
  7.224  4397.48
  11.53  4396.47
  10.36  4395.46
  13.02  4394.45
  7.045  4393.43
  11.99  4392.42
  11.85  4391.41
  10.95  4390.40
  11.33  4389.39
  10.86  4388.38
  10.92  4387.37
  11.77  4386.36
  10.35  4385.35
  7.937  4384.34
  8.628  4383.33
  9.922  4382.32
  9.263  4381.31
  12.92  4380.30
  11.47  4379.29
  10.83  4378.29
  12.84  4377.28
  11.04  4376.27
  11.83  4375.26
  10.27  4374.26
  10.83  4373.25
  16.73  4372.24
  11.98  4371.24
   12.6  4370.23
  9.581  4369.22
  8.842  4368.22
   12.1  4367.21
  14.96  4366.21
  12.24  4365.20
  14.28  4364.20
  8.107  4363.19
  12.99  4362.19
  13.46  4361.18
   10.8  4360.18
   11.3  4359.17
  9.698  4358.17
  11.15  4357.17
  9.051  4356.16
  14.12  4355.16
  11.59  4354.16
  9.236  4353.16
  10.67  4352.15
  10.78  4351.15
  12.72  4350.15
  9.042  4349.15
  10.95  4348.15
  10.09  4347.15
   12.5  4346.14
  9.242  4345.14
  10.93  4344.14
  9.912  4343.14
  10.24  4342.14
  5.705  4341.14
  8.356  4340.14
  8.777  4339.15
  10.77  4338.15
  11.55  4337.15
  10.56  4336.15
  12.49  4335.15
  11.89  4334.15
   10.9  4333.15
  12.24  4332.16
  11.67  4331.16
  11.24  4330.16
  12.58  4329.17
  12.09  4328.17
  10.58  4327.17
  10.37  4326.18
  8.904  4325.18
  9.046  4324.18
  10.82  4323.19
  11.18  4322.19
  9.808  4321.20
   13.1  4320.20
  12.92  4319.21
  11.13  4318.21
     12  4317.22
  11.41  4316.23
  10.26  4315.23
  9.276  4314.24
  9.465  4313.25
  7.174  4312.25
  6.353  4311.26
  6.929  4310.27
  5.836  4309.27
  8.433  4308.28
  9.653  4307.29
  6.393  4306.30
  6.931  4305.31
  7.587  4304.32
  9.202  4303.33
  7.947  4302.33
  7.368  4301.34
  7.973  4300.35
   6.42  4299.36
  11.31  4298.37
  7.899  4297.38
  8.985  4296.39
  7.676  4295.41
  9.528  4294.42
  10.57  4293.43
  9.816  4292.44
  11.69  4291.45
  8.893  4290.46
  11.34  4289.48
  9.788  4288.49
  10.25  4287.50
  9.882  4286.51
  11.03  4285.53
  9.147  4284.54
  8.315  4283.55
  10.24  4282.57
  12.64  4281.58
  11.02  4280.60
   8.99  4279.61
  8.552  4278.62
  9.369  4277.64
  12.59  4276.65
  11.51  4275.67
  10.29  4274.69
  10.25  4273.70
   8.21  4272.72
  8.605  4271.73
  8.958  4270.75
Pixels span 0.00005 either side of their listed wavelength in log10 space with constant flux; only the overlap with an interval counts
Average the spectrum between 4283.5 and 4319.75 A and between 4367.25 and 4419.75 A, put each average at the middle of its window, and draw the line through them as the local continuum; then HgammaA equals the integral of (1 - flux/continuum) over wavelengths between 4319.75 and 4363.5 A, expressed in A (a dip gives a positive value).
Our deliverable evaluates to -3.2 A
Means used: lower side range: 9.12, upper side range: 11.2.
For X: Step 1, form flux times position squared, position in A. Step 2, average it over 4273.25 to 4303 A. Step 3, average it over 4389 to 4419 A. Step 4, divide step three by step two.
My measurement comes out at 1.23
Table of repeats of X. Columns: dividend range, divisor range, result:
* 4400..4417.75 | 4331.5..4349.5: 1.15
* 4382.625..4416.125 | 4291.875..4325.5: 1.25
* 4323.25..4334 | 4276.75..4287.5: 1.12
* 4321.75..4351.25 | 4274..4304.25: 1.12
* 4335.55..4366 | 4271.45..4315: 1.21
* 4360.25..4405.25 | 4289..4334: 1.20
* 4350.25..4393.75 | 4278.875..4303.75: 1.23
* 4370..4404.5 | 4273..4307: 1.23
